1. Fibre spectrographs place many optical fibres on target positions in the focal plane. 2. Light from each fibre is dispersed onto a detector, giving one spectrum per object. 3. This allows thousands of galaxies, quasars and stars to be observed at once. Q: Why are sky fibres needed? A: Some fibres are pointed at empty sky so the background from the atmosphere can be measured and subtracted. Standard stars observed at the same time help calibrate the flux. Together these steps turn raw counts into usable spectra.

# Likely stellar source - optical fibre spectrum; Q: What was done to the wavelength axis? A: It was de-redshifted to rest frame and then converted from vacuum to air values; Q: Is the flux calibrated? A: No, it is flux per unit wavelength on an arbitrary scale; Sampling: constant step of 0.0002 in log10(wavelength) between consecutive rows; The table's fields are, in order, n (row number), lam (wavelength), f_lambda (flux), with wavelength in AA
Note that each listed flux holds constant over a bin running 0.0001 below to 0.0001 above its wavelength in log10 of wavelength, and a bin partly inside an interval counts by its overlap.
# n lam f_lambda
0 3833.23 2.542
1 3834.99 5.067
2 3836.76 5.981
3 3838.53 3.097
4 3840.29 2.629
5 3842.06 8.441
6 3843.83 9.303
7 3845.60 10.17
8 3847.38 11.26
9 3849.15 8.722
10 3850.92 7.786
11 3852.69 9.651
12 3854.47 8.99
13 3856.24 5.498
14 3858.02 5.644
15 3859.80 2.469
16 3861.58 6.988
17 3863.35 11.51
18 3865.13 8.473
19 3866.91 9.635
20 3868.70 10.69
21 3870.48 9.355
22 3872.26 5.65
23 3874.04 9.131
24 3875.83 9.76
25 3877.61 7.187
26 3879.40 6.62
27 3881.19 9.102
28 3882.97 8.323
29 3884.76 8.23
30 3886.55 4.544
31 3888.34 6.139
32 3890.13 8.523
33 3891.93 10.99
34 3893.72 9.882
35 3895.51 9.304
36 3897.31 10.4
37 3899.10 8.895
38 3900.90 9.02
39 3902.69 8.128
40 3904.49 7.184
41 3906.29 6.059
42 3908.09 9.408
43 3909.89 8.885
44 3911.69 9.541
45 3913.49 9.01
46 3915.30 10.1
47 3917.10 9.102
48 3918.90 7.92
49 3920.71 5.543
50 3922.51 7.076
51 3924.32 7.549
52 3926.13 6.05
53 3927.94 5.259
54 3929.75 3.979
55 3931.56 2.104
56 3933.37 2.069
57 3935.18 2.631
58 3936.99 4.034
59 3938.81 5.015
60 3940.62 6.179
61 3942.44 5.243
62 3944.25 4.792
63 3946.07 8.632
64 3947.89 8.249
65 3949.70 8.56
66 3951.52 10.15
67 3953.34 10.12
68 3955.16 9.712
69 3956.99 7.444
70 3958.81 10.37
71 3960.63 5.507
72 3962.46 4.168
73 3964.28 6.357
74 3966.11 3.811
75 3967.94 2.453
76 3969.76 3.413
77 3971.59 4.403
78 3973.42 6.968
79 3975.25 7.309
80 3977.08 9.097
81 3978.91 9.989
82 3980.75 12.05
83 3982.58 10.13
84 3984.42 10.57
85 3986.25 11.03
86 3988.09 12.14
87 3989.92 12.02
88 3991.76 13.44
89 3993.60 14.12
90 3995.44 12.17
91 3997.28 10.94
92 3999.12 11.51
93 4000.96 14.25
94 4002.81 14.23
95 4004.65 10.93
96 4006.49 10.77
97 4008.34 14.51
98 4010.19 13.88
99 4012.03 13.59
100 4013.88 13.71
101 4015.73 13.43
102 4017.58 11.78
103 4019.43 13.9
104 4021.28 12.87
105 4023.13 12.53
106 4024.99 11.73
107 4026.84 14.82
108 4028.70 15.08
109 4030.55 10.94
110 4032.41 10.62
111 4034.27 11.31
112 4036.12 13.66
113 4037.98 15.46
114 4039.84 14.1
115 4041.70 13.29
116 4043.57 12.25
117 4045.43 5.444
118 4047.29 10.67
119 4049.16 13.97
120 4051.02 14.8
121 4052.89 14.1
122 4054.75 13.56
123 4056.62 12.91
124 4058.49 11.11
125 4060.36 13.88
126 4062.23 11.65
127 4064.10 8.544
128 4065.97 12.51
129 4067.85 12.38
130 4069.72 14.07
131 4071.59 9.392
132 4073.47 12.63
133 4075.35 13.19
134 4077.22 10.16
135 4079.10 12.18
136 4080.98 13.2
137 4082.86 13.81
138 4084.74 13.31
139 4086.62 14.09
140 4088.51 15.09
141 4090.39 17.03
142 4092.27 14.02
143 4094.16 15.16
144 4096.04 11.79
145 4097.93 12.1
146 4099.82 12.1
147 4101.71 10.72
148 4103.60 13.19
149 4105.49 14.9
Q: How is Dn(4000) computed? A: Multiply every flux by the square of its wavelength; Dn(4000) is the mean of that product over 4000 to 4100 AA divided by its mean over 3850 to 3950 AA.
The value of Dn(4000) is 1.87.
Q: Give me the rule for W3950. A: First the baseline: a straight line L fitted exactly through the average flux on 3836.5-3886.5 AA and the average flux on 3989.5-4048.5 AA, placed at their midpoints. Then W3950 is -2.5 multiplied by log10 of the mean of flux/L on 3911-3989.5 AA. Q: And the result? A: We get 0.425 mag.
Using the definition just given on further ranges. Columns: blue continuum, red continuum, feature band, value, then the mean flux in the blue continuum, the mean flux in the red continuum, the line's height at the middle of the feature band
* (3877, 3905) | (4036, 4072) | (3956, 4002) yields 0.17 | 8.31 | 12.4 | 10.5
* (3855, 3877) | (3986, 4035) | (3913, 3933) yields 0.43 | 7.91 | 12.7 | 9.8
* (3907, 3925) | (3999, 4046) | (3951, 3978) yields 0.47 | 8.4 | 12.8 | 10.4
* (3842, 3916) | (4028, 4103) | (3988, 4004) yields -0.15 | 8.44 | 12.7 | 11.1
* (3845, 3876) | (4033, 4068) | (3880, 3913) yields 0.08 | 8.36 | 12.4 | 9.12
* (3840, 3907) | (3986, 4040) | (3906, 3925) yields 0.16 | 8.22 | 12.9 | 9.62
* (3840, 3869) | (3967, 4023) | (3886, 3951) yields 0.30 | 8.17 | 11.1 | 9.5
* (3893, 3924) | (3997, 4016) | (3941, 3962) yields 0.30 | 8.53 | 12.9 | 10.5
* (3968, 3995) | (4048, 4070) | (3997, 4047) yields -0.13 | 9.58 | 12.7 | 11.2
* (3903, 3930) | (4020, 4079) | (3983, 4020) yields -0.18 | 7.61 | 12.4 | 10.7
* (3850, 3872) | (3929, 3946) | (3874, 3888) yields -0.10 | 7.99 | 4.24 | 7.01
